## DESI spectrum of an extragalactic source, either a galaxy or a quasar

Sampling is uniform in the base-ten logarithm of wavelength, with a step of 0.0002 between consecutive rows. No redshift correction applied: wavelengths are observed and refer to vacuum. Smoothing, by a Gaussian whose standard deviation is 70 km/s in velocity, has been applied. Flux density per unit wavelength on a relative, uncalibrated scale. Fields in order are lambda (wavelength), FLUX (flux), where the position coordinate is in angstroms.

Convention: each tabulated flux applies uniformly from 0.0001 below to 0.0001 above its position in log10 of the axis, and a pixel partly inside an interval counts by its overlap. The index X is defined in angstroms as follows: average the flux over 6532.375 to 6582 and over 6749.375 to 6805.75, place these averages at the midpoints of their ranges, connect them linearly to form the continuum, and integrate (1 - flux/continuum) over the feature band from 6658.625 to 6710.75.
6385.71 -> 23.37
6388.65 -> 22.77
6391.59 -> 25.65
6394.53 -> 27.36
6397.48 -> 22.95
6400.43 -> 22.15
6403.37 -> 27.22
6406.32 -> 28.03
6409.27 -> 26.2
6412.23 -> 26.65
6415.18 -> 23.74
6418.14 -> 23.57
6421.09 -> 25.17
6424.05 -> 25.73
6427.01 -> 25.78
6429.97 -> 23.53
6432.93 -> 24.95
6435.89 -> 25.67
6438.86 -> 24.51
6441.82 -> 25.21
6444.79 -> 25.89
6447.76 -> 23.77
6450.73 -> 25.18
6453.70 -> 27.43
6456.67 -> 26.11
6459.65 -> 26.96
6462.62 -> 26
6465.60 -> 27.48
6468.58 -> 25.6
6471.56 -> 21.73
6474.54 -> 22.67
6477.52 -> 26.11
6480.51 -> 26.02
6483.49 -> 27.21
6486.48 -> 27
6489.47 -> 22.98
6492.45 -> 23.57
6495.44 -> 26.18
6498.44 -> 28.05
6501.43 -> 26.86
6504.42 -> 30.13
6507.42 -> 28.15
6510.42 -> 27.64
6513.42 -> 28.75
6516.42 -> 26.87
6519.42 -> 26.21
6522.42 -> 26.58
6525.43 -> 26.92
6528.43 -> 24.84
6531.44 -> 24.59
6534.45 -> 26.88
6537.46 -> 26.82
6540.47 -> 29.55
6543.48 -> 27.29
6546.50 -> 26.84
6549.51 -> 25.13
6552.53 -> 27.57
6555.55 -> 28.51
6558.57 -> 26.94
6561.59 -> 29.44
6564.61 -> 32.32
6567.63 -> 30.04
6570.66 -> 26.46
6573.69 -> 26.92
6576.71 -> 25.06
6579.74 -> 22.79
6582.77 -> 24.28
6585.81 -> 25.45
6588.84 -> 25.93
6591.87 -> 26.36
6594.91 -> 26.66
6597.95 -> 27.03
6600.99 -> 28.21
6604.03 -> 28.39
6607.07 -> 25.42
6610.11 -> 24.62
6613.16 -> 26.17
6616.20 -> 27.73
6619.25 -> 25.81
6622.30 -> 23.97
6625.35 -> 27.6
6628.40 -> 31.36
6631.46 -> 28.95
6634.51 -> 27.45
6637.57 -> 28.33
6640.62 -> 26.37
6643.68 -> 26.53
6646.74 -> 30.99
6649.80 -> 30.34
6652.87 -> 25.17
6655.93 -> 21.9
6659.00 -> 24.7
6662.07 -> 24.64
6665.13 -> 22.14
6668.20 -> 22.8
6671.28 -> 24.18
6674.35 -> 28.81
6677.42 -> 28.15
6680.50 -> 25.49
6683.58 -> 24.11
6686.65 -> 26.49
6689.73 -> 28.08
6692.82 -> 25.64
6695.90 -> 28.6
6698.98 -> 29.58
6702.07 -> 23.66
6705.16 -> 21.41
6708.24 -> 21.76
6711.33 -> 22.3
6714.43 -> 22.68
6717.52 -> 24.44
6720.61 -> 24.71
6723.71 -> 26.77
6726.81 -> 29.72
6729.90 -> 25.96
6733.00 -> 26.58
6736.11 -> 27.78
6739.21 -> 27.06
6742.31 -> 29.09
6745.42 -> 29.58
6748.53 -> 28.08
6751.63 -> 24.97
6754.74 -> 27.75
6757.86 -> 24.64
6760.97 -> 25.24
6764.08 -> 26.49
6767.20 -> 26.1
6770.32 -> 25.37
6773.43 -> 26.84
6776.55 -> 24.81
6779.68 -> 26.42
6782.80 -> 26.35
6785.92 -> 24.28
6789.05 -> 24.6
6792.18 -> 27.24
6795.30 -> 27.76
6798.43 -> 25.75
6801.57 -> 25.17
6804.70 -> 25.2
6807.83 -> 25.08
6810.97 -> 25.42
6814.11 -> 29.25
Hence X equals 2.4 angstroms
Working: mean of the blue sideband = 27.3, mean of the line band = 25.3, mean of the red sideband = 25.9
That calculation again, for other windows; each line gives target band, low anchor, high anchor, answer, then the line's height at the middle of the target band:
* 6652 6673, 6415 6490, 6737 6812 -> 1.8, 25.9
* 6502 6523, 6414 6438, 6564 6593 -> -1.7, 25.7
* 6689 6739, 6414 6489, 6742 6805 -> 0.9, 26.1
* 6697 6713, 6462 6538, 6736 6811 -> 1.5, 26.3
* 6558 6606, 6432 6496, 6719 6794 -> -2.2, 25.8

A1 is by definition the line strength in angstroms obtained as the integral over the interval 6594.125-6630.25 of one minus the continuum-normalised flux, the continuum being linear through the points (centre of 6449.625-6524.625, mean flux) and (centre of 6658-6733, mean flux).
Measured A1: -1.7 angstroms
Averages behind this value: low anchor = 26.3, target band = 26.9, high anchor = 25.3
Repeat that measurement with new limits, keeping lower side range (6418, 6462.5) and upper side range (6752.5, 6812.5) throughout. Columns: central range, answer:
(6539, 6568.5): -3.2 angstroms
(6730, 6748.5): -1.5 angstroms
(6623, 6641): -1.9 angstroms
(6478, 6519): -2.2 angstroms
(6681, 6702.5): -0.8 angstroms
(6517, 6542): -1.1 angstroms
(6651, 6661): 0.6 angstroms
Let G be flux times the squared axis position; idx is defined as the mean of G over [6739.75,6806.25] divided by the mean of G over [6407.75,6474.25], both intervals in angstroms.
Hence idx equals 1.2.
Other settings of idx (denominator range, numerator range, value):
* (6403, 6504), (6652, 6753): 1.08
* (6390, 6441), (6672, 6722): 1.09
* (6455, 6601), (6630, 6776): 1.04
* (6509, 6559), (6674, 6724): 0.99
